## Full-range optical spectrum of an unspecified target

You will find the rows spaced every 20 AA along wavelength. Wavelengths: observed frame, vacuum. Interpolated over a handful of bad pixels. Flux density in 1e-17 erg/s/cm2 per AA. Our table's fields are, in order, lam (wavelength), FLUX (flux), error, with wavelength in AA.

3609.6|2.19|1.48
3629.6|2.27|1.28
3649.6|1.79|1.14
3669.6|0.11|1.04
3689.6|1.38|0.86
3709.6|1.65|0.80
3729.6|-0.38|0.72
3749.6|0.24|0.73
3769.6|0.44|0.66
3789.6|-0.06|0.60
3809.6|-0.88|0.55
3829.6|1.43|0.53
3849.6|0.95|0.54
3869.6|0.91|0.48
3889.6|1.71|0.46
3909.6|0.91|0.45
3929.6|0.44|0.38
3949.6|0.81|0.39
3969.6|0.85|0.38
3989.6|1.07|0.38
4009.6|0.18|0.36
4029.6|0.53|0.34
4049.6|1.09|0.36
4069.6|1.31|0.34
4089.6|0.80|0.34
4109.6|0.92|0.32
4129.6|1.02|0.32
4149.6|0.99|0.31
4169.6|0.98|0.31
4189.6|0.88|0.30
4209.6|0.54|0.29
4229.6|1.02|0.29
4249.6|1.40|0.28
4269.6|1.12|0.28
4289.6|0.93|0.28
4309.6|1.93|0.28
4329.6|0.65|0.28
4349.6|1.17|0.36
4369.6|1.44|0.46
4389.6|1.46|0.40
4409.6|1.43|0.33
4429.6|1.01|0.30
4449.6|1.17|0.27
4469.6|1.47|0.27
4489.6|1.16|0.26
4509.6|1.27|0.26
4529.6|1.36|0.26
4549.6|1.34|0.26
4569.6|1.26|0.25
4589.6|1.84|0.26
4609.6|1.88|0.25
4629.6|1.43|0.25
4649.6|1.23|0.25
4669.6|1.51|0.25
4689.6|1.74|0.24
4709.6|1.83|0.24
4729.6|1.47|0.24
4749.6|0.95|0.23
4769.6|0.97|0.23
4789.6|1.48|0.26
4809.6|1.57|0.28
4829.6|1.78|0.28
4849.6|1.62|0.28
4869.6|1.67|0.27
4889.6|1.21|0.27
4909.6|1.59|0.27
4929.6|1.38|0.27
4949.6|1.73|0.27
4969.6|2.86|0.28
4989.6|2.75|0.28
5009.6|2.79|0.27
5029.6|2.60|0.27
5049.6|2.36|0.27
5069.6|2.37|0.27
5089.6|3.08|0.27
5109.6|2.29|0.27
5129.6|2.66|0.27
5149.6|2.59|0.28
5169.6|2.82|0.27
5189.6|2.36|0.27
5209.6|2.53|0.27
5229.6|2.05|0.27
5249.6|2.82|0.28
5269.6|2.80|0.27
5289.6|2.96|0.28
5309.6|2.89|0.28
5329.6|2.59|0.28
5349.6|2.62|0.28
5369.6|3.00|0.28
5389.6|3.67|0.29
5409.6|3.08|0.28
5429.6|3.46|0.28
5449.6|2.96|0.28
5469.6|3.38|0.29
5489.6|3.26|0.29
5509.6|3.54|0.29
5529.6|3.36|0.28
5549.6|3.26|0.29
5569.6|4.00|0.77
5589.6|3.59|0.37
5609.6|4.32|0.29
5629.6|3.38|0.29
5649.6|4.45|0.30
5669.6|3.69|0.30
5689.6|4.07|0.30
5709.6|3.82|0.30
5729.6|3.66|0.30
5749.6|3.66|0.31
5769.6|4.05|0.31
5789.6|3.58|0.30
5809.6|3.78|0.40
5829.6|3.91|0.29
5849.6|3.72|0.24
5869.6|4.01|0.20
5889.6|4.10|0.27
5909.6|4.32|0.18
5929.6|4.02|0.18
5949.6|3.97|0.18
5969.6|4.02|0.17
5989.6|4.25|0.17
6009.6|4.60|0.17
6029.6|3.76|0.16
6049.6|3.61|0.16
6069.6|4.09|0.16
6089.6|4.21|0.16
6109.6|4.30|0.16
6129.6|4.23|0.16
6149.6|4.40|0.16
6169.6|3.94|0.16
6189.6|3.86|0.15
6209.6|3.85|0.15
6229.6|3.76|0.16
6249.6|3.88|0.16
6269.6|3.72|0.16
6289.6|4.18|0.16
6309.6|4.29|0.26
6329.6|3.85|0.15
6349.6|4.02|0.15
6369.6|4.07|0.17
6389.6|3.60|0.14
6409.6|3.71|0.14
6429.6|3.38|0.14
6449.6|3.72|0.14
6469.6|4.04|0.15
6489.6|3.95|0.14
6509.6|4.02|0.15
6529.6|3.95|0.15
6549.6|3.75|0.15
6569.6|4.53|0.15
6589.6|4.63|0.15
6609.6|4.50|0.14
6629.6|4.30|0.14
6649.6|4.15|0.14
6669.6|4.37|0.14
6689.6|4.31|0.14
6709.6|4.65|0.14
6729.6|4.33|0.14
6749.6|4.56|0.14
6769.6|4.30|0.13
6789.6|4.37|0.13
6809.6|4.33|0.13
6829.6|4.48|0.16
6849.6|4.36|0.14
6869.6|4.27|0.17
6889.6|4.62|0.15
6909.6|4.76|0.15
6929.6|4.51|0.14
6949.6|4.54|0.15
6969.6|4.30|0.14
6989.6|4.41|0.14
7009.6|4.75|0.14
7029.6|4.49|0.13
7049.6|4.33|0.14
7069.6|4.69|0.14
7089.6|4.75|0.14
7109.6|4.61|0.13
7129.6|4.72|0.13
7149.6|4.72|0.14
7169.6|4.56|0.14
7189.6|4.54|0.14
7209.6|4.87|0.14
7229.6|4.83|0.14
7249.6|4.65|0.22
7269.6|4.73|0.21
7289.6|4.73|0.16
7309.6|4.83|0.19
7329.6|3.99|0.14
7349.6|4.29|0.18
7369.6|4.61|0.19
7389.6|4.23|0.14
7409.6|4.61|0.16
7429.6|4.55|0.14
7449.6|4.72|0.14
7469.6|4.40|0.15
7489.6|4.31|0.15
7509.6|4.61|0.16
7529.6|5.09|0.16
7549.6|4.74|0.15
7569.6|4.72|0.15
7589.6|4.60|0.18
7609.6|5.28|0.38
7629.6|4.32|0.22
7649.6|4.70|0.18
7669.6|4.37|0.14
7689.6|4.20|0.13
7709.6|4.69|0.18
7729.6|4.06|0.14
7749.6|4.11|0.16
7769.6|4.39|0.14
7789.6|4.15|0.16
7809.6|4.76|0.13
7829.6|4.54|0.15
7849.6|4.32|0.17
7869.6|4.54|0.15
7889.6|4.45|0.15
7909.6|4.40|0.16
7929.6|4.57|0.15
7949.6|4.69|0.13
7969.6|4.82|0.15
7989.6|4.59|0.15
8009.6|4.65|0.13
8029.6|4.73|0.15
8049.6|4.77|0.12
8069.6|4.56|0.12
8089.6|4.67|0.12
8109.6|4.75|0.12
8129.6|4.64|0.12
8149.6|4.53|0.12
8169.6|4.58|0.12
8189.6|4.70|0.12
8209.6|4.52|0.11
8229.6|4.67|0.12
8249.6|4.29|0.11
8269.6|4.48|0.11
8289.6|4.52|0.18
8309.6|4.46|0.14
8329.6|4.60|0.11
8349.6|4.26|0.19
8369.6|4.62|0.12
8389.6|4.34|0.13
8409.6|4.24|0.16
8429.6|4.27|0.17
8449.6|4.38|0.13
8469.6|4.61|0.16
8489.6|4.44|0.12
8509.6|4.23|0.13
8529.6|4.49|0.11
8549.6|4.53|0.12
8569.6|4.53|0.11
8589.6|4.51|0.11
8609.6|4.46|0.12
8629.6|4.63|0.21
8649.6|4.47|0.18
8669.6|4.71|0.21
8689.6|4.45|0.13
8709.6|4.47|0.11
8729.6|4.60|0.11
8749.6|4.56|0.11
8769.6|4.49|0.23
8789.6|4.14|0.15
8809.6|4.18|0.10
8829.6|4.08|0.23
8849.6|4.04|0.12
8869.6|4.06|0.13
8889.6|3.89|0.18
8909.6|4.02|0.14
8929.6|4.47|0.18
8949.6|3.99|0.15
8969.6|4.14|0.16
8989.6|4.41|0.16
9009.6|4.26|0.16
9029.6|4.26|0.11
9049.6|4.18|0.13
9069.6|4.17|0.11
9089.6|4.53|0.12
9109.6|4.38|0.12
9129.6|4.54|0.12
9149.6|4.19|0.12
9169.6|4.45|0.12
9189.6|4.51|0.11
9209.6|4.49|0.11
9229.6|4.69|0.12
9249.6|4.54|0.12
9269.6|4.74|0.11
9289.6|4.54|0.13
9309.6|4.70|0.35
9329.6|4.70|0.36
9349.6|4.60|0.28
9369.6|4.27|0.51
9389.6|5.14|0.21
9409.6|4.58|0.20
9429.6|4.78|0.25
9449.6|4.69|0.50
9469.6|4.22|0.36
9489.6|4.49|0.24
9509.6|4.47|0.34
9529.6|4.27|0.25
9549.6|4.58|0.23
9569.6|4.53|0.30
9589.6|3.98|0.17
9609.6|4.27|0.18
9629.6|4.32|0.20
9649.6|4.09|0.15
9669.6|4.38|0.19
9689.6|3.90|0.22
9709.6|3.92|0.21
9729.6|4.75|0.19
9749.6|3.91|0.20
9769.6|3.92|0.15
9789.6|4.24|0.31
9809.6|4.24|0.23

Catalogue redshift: 0.24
